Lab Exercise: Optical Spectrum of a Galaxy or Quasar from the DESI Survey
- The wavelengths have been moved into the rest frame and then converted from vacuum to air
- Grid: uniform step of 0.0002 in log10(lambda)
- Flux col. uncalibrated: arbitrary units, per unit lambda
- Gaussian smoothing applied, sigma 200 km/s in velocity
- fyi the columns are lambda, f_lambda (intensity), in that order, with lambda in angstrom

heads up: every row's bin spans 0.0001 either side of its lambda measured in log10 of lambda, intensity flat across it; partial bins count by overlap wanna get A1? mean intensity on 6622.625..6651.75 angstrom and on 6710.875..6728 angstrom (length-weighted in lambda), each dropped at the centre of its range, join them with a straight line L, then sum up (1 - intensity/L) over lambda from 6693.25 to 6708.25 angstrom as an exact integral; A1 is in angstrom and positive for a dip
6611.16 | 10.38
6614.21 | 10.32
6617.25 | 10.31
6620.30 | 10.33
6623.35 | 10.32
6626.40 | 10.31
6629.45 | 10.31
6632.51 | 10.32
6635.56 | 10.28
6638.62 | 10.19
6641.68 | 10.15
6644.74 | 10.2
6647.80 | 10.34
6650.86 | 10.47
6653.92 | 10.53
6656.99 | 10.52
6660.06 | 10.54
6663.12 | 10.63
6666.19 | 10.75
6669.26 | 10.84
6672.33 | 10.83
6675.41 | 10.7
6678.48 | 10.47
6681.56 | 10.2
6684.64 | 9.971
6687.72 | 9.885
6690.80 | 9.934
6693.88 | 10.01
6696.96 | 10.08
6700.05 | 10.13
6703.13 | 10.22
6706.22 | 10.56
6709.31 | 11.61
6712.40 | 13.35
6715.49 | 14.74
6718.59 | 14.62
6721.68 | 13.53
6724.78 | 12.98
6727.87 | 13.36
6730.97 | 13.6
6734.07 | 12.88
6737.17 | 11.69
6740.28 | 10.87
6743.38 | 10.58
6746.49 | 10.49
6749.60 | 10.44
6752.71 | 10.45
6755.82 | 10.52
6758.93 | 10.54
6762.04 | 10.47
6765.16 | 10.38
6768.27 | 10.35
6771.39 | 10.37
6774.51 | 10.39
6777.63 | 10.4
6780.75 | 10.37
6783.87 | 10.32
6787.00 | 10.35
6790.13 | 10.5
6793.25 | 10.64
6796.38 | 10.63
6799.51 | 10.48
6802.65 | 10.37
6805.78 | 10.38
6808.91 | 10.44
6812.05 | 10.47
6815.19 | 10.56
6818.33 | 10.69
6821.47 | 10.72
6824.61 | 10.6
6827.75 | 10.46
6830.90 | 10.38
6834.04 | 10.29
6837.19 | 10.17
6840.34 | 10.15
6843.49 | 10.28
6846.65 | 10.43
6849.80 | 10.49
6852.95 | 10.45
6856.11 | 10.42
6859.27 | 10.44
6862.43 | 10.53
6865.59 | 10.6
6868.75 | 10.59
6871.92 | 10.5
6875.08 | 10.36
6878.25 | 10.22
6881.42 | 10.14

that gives 3.2 angstrom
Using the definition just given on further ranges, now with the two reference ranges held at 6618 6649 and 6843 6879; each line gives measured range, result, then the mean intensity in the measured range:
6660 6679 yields -0.7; 10.7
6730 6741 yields -2.1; 12.3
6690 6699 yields 0.3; 10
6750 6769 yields -0.2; 10.5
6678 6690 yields 0.3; 10.1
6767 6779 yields 0.0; 10.4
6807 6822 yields -0.2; 10.6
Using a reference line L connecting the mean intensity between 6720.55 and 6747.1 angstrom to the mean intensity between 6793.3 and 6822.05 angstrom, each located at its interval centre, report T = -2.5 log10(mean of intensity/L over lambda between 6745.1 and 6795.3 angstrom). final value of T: 0.10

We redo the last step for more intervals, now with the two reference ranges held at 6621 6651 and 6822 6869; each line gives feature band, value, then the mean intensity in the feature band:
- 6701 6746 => -0.197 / 12.4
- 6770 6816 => -0.006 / 10.4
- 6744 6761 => -0.014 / 10.5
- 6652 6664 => -0.027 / 10.6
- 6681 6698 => 0.034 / 10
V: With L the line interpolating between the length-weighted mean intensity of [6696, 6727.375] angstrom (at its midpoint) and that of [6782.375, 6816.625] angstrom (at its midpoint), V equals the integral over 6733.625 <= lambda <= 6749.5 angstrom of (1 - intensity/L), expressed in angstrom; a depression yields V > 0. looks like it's 0.7 angstrom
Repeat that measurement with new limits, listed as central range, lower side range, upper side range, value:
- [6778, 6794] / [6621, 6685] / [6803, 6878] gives 0.0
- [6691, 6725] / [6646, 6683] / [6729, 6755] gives -2.6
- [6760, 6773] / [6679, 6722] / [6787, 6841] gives 0.5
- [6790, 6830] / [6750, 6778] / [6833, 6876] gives -0.4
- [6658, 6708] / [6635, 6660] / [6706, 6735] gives 5.8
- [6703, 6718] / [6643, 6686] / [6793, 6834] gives -2.8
